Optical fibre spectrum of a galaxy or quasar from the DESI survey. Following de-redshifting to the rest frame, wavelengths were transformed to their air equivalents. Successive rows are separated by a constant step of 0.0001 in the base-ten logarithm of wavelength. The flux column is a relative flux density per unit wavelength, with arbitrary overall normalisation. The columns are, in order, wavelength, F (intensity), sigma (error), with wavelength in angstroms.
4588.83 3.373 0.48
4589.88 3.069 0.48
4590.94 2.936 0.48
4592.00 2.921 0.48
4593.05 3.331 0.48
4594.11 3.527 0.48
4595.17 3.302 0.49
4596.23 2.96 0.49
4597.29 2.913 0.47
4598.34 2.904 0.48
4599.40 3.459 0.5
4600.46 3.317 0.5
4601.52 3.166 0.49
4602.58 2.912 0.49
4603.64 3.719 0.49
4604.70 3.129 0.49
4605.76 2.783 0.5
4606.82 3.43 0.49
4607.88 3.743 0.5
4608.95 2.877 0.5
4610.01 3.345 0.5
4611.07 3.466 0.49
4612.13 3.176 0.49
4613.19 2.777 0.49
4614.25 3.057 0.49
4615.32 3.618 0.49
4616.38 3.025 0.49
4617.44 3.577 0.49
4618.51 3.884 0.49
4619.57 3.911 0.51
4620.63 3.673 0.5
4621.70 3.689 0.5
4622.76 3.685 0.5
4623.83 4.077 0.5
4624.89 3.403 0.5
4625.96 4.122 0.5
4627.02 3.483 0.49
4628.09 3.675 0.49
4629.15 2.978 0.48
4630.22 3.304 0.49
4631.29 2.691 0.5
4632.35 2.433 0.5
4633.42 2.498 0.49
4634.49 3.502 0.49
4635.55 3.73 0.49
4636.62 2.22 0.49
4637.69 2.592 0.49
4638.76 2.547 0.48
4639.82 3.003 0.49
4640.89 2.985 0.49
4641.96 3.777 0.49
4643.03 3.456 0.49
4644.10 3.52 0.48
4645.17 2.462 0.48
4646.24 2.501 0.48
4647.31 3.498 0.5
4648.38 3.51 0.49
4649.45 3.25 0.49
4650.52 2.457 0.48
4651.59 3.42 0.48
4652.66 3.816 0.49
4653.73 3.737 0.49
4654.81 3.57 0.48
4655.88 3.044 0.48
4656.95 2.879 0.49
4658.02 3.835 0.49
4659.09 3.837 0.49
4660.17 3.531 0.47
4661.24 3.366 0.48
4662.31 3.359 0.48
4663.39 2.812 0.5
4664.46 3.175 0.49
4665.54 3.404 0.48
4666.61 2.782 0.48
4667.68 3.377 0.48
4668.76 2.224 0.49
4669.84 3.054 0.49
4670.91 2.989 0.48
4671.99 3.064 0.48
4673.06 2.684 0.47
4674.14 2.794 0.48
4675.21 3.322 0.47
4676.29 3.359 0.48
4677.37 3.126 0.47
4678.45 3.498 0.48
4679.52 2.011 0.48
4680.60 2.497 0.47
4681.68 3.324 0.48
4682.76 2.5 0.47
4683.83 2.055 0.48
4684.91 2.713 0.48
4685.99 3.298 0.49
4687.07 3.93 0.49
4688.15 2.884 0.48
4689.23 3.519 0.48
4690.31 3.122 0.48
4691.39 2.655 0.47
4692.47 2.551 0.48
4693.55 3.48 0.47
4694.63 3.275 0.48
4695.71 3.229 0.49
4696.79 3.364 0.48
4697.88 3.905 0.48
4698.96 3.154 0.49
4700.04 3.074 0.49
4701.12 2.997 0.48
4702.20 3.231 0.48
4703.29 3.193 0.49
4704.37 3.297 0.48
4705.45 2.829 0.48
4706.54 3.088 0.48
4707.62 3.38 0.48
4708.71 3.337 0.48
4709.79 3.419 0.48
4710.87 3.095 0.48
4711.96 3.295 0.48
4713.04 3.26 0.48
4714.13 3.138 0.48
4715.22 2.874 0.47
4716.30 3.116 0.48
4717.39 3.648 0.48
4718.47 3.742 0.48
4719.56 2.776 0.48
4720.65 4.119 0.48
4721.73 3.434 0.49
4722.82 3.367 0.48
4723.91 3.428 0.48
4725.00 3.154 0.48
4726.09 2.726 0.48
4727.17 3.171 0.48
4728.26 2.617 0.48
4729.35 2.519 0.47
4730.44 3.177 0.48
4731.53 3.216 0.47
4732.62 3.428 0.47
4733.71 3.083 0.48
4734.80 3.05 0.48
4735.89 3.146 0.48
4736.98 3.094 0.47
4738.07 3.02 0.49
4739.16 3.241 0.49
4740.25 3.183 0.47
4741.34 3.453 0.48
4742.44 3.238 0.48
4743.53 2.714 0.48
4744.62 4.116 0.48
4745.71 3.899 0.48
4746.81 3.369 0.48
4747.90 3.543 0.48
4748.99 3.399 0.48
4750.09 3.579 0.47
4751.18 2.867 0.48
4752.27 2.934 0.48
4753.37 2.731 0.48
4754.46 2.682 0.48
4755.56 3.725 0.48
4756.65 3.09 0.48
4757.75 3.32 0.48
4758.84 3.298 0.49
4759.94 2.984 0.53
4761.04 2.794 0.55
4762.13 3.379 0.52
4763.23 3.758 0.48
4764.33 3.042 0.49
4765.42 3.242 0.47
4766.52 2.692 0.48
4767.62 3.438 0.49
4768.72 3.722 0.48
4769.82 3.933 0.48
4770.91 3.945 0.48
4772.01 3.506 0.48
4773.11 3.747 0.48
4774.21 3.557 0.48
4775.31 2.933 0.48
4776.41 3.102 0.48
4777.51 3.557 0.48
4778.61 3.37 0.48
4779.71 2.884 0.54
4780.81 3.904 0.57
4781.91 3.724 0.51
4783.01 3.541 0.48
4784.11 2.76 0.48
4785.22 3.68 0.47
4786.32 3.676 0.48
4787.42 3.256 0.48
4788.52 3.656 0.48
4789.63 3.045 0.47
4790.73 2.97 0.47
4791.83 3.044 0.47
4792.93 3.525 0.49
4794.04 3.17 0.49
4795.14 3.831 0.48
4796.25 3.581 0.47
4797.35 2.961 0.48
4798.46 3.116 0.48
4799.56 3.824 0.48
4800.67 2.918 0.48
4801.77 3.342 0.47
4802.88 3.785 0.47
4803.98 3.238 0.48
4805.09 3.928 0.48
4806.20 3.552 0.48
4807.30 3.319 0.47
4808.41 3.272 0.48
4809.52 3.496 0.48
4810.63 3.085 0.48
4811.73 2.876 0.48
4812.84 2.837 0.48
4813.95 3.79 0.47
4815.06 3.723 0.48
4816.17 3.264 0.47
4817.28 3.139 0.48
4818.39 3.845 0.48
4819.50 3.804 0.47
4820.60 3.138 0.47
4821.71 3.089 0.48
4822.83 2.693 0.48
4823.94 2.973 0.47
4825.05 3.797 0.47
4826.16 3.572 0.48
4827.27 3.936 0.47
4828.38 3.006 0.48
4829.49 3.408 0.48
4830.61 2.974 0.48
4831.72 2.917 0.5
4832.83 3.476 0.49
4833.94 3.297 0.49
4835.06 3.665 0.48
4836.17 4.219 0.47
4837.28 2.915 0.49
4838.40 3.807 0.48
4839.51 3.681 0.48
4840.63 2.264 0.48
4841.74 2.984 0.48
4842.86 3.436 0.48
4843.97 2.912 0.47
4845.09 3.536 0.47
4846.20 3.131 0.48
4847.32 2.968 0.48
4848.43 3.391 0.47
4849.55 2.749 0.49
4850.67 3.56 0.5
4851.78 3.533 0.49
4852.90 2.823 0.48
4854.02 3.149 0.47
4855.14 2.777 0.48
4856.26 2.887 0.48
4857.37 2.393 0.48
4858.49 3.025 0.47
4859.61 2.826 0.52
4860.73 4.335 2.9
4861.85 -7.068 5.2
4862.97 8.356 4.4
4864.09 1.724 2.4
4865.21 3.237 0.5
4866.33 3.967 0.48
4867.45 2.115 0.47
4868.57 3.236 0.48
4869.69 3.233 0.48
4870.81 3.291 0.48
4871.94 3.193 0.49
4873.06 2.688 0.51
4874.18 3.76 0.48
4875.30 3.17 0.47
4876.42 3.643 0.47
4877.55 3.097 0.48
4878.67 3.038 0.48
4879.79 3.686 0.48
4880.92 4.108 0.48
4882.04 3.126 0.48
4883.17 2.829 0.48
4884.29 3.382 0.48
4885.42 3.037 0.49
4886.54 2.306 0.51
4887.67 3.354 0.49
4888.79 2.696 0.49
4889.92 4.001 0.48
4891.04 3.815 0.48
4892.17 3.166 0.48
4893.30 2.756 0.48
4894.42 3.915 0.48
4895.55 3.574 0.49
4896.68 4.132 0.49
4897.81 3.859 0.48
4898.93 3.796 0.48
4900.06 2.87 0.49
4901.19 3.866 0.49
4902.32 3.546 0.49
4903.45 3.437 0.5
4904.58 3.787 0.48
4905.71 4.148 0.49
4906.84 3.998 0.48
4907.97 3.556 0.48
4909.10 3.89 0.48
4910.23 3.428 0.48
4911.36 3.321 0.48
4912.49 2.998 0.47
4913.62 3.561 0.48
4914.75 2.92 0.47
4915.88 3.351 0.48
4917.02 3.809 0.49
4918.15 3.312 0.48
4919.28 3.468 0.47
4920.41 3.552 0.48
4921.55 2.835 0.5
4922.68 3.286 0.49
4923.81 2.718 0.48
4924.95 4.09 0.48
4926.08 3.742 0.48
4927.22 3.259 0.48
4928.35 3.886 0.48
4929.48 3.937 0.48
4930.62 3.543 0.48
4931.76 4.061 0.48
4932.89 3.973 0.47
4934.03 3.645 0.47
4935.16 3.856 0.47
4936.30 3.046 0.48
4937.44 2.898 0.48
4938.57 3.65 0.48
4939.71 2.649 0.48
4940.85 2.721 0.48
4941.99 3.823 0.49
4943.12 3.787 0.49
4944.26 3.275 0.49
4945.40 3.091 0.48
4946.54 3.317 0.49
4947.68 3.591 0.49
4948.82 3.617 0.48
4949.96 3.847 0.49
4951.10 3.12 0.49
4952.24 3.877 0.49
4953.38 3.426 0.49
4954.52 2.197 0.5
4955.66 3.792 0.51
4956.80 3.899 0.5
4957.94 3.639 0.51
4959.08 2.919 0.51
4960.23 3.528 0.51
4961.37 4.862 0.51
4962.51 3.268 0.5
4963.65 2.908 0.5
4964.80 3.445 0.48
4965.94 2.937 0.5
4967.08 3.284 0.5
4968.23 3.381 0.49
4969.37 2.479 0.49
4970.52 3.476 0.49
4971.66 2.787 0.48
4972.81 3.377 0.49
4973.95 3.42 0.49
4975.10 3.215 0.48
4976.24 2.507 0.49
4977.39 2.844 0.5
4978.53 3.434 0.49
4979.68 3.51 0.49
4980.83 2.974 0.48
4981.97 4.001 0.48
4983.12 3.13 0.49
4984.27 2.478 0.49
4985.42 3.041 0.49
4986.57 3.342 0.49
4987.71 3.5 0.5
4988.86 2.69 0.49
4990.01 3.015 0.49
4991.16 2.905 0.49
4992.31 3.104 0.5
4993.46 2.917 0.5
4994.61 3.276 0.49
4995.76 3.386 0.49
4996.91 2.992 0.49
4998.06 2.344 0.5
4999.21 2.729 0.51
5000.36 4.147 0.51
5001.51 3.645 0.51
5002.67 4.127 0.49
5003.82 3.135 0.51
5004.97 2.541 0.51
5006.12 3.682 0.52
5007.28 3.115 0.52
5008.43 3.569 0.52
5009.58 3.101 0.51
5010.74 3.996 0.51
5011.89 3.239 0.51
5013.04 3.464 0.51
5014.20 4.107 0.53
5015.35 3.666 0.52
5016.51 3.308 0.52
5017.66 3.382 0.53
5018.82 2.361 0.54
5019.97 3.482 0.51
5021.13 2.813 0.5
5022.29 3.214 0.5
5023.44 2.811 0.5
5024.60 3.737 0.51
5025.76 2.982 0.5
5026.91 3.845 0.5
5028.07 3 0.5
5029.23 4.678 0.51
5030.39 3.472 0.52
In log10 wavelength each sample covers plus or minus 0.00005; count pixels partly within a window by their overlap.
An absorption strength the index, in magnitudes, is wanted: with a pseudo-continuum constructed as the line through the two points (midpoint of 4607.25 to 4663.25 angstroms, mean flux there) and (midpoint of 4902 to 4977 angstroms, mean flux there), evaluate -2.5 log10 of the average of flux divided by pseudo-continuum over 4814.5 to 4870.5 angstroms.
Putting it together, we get 0.09 mag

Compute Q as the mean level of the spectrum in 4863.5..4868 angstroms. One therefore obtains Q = 2.8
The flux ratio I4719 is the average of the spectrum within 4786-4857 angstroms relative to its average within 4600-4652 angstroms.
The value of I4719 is 1.0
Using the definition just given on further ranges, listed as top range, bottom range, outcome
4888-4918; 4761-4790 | 1.04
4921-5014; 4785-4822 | 0.99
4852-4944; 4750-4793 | 1.00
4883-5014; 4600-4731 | 1.05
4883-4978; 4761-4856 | 1.02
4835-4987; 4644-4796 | 1.02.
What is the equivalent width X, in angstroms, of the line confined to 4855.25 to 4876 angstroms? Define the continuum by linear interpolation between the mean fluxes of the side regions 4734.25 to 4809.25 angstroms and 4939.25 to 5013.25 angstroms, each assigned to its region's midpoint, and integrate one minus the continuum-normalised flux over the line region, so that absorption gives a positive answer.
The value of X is 3.2 angstroms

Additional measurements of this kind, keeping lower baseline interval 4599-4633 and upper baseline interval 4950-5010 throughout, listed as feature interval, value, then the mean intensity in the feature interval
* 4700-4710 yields 0.4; 3.18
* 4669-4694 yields 2.8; 2.96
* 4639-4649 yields 0.5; 3.17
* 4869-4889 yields 0.4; 3.21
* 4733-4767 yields 1.0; 3.22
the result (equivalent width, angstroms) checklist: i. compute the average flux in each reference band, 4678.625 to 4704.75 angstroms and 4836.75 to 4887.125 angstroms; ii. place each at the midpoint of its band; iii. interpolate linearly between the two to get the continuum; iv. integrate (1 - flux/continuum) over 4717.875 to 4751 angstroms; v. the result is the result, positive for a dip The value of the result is -2.3 angstroms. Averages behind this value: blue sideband 3.06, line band 3.26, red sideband 3.03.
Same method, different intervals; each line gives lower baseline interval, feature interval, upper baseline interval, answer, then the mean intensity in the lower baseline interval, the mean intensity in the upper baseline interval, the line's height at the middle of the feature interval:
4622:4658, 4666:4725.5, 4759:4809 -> 2.8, 3.22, 3.38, 3.28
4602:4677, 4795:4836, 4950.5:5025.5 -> -1.5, 3.24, 3.26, 3.25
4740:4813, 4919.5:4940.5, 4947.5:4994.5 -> -1.3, 3.34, 3.26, 3.28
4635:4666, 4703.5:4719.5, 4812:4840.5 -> 0.2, 3.22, 3.38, 3.27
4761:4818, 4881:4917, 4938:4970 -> -0.8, 3.38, 3.37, 3.37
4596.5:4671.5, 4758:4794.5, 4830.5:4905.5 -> -1.7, 3.24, 3.19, 3.21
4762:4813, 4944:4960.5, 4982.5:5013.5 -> -0.8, 3.38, 3.21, 3.25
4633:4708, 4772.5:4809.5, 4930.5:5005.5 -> -2.3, 3.12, 3.29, 3.19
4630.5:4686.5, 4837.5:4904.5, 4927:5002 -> 1.6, 3.06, 3.31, 3.24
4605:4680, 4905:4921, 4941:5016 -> -1.1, 3.22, 3.31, 3.29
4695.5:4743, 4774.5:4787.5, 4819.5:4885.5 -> -0.8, 3.21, 3.13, 3.17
